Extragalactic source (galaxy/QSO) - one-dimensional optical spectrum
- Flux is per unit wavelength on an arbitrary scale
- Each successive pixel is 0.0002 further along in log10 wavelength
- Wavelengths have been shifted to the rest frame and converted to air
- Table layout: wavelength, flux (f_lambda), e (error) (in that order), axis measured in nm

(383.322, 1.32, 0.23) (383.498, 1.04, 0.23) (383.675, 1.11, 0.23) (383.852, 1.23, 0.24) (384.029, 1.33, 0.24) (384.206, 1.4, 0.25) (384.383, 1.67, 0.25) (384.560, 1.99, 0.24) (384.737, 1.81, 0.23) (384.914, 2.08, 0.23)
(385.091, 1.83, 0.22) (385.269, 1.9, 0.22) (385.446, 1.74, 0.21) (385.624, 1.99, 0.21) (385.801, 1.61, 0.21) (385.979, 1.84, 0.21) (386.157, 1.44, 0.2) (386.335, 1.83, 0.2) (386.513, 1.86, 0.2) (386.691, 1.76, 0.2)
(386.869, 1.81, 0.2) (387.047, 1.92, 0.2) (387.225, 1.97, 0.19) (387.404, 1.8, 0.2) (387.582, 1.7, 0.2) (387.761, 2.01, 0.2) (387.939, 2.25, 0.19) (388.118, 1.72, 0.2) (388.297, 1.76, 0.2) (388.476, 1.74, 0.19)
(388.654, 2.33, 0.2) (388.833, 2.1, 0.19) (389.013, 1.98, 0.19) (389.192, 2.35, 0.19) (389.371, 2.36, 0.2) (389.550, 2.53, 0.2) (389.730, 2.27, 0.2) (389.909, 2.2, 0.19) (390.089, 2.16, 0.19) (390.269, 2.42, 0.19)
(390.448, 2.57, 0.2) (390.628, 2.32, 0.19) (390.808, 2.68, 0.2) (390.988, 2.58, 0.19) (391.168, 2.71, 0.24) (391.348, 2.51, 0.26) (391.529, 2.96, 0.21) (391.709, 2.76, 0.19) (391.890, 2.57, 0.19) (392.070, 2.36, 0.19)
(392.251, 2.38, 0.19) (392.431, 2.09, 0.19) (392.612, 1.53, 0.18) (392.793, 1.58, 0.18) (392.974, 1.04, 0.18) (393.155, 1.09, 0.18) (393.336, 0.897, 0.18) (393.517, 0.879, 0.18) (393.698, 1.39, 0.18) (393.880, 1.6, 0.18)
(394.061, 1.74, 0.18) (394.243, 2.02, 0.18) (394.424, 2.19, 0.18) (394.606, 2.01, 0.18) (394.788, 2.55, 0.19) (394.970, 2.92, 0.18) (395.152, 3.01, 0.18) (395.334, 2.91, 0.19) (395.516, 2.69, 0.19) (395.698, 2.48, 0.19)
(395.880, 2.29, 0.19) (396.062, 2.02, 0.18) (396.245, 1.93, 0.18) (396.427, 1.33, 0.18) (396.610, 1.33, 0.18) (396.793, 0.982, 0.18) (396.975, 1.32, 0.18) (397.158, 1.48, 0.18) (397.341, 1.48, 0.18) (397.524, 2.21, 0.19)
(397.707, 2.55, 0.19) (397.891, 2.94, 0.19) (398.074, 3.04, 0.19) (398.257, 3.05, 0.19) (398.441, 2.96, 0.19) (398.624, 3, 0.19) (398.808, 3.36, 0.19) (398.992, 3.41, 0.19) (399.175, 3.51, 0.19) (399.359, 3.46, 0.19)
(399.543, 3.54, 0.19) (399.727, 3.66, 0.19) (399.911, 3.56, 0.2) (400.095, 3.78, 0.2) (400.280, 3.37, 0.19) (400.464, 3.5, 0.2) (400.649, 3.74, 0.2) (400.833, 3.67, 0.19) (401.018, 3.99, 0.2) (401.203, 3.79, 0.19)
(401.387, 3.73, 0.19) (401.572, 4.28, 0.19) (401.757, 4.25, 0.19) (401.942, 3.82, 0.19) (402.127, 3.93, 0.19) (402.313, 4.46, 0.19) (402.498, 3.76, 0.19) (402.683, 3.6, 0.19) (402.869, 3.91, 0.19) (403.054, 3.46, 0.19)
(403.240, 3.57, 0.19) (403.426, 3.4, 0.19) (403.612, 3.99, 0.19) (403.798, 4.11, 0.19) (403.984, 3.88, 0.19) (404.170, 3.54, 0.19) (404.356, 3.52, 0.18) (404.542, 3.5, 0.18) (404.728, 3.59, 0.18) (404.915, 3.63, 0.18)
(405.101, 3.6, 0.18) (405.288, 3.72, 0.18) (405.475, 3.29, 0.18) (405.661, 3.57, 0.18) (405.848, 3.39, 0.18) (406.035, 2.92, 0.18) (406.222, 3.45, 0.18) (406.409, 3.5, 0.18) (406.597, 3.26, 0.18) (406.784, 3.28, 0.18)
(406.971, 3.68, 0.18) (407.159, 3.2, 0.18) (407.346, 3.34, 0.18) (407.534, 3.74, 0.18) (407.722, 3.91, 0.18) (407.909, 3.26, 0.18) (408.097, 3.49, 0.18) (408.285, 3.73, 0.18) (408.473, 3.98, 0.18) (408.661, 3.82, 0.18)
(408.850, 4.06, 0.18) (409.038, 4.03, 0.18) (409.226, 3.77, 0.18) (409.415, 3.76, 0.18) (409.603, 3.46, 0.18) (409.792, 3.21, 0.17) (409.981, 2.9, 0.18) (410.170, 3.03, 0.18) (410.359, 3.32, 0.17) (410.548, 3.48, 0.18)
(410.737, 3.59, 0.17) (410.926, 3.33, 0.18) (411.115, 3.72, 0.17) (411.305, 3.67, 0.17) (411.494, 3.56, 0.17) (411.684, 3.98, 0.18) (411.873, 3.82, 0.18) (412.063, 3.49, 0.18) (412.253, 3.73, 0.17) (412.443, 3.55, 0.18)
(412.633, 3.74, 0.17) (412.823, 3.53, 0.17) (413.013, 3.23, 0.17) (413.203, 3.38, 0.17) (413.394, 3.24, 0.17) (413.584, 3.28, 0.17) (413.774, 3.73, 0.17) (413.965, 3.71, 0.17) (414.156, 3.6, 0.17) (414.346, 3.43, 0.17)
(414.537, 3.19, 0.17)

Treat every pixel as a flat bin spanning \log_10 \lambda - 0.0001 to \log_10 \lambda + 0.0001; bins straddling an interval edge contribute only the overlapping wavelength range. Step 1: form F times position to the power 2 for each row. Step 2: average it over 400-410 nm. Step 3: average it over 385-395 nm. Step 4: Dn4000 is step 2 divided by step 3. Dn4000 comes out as 1.96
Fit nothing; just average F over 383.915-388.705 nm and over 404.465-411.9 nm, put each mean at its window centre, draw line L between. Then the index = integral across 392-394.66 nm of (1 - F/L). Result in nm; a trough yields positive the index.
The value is 0.81 nm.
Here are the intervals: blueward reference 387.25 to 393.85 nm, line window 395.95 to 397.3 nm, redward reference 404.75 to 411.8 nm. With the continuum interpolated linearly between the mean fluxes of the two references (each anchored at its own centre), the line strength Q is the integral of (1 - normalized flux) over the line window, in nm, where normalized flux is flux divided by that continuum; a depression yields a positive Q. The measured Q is 0.56 nm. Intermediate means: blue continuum 2.07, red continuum 3.53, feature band 1.5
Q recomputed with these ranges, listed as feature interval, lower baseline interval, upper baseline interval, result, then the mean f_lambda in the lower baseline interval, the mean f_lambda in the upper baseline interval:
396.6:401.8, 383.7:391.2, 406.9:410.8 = -0.390 nm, 1.98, 3.56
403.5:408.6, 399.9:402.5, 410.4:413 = 0.249 nm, 3.85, 3.61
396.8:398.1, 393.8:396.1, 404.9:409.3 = 0.293 nm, 2.35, 3.57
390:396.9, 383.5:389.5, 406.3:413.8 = 0.650 nm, 1.82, 3.54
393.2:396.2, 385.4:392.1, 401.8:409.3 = 0.680 nm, 2.15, 3.65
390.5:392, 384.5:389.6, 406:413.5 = -0.274 nm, 1.93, 3.53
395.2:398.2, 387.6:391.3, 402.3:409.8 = 0.796 nm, 2.25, 3.61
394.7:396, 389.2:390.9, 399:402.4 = 0.167 nm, 2.39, 3.77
